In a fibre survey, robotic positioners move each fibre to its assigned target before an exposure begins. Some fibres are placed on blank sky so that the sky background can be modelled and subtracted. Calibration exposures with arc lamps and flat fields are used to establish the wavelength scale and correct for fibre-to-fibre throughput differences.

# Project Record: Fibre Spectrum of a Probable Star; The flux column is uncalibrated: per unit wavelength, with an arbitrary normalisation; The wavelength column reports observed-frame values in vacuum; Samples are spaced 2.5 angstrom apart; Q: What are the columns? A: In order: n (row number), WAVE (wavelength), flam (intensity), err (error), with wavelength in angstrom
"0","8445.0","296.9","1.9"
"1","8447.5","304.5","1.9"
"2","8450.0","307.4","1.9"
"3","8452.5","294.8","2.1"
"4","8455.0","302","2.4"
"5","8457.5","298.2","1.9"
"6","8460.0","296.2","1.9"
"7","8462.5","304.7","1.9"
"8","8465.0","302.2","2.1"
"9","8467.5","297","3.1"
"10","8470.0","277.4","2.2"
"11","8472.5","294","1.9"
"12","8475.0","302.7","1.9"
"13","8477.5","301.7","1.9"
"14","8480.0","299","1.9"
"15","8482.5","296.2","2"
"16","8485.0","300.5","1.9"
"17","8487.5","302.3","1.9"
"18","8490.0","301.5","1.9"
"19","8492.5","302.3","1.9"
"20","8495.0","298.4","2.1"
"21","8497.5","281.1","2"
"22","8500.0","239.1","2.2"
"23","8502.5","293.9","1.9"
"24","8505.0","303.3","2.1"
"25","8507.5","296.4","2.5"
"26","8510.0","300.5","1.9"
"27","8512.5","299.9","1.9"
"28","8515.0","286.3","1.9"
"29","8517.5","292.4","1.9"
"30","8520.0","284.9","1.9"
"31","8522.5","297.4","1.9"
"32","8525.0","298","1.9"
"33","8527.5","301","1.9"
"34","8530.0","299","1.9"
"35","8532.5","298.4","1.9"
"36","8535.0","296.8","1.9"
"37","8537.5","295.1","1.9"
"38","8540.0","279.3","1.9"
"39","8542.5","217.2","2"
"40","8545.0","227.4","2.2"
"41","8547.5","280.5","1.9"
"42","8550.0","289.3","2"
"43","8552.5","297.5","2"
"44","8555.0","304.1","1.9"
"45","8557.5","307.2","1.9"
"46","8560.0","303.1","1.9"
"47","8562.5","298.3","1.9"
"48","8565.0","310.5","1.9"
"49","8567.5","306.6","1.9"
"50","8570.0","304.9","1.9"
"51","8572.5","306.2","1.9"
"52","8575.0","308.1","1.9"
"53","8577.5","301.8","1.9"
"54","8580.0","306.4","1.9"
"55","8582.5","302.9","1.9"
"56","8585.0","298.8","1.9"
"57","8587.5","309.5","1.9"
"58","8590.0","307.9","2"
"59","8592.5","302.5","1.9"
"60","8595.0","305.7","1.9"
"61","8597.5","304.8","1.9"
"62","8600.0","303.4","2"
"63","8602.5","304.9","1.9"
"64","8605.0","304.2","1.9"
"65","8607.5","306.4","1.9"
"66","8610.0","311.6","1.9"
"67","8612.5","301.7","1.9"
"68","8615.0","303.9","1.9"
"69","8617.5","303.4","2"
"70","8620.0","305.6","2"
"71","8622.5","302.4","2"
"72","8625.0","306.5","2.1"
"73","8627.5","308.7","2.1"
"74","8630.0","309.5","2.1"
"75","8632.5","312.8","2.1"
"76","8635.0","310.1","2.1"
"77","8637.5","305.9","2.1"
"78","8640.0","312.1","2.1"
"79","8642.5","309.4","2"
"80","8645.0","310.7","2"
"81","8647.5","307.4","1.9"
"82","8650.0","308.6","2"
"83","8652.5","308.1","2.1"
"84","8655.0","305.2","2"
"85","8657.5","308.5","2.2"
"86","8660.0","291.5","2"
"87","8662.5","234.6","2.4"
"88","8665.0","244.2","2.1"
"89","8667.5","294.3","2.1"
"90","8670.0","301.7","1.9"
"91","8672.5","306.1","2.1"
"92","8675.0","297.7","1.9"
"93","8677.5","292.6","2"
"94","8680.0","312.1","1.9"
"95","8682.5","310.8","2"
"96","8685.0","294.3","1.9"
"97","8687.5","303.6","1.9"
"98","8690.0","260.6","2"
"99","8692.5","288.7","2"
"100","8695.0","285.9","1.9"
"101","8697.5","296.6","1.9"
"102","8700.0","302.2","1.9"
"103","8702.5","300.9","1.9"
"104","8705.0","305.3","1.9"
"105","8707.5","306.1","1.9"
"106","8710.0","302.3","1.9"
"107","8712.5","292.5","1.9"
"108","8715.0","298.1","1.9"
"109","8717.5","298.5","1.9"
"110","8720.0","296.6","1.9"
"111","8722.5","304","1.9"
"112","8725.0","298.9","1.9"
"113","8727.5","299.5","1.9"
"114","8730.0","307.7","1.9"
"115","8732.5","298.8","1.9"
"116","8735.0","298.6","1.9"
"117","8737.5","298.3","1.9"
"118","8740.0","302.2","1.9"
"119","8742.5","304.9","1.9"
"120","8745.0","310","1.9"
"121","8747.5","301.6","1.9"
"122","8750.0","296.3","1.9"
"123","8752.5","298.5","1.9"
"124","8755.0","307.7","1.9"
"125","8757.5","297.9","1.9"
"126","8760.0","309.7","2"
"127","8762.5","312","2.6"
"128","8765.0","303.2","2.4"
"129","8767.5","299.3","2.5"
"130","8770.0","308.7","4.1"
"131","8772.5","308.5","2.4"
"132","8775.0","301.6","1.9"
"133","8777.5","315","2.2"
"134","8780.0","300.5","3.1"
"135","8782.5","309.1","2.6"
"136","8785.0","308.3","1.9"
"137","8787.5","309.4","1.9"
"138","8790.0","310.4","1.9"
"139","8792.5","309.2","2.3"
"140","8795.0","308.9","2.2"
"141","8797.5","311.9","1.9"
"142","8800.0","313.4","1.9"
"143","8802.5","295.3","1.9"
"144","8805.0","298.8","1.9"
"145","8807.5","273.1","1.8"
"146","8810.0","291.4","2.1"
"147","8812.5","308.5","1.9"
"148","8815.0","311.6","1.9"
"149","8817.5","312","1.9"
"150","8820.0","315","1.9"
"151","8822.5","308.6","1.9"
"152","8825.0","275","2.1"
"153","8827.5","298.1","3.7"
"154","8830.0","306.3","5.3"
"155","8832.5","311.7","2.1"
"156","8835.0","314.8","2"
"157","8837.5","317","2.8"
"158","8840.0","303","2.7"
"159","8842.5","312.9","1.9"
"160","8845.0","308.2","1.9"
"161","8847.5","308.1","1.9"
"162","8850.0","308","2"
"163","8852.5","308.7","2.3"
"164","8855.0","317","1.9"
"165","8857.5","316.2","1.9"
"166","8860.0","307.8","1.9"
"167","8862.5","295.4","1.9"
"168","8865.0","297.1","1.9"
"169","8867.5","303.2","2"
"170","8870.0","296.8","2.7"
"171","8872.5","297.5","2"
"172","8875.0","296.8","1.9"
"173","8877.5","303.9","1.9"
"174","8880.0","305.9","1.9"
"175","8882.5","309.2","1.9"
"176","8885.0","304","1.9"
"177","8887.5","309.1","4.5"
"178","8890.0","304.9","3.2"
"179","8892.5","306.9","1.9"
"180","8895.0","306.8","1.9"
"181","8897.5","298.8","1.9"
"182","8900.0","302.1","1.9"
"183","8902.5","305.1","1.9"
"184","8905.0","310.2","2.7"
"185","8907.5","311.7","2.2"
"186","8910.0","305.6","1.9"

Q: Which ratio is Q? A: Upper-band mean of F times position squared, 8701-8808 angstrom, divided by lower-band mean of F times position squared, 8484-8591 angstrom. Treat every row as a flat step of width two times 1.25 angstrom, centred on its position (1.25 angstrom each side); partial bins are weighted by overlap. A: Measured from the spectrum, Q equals 1.09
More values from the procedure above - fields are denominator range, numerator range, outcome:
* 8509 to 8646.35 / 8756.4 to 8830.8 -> 1.07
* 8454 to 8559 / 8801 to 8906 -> 1.13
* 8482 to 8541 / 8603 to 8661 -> 1.07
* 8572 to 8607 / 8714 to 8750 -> 1.02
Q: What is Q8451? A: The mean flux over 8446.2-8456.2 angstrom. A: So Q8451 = 302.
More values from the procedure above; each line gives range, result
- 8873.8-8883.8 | 304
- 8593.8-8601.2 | 305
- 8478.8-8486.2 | 299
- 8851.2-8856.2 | 313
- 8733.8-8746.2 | 303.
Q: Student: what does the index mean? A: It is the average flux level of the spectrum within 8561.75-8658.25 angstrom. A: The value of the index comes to 306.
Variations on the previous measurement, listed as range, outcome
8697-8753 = 301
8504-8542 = 294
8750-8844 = 305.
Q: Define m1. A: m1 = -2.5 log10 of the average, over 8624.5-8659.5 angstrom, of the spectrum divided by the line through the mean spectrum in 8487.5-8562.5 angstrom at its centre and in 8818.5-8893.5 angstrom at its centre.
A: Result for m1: -0.05 mag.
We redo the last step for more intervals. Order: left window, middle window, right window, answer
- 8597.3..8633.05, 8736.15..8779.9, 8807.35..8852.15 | 0.00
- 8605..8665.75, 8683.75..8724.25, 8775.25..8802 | 0.03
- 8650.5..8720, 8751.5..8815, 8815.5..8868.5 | -0.01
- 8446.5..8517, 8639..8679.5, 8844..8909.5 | 0.01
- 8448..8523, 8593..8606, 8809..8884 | -0.02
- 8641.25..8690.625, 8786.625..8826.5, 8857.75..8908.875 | -0.01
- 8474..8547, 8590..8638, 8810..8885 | -0.04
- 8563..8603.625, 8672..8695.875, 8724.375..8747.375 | 0.03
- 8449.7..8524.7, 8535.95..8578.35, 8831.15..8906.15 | 0.02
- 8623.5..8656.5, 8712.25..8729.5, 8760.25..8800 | 0.03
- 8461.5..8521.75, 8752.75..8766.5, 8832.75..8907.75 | -0.01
